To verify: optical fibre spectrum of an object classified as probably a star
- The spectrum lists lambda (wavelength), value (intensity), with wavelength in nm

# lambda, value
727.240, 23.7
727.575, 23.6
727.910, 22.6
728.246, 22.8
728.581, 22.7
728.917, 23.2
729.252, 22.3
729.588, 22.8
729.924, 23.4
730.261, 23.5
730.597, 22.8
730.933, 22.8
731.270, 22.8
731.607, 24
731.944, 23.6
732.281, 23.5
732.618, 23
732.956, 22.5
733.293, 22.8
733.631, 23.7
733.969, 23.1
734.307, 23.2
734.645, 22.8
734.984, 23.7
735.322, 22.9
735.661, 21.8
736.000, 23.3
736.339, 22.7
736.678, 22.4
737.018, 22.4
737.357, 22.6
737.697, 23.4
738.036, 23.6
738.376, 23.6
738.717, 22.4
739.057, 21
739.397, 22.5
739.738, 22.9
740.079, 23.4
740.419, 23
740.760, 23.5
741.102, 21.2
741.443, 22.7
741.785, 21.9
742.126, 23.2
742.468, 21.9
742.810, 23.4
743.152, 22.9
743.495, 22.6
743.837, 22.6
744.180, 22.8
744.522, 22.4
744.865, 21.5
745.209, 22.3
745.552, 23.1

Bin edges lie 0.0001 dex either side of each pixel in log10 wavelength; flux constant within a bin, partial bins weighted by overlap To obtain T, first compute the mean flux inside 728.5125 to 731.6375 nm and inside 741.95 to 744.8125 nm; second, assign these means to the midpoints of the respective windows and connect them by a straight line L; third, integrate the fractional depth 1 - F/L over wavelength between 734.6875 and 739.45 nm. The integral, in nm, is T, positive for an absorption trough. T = 0.02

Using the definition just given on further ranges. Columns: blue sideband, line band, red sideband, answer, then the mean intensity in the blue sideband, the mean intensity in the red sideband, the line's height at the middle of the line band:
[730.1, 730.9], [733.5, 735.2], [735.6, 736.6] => -0.04 nm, 23.1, 22.7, 22.8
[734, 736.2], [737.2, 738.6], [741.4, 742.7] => -0.03 nm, 23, 22.4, 22.7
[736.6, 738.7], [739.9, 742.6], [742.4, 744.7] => 0.02 nm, 23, 22.7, 22.8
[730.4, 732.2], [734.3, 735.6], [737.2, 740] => 0.00 nm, 23.2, 22.8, 23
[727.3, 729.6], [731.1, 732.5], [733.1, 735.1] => -0.02 nm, 22.9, 23.2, 23.1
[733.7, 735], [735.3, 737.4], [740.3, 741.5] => 0.04 nm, 23.2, 22.6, 23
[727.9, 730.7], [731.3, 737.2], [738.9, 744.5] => -0.06 nm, 22.9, 22.6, 22.8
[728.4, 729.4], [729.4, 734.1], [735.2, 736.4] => -0.09 nm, 22.8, 22.7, 22.7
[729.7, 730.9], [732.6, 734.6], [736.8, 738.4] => 0.01 nm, 23.2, 23.1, 23.1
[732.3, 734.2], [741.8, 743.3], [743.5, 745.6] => -0.01 nm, 23.1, 22.4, 22.5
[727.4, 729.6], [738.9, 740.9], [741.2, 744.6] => 0.00 nm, 22.9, 22.6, 22.7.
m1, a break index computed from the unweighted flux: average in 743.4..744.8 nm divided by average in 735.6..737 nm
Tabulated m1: 1.00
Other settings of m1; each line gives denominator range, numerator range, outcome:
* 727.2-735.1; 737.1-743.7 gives 0.98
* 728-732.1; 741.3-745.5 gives 0.98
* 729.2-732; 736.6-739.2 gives 0.98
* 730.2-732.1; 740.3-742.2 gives 0.97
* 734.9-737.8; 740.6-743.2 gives 0.99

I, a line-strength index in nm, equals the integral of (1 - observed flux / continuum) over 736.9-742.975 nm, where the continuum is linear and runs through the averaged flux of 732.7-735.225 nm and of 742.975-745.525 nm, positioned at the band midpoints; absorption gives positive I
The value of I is 0.01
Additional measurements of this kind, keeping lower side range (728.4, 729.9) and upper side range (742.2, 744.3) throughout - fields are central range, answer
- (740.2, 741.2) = 0.001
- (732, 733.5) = -0.015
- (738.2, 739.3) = 0.019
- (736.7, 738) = -0.004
